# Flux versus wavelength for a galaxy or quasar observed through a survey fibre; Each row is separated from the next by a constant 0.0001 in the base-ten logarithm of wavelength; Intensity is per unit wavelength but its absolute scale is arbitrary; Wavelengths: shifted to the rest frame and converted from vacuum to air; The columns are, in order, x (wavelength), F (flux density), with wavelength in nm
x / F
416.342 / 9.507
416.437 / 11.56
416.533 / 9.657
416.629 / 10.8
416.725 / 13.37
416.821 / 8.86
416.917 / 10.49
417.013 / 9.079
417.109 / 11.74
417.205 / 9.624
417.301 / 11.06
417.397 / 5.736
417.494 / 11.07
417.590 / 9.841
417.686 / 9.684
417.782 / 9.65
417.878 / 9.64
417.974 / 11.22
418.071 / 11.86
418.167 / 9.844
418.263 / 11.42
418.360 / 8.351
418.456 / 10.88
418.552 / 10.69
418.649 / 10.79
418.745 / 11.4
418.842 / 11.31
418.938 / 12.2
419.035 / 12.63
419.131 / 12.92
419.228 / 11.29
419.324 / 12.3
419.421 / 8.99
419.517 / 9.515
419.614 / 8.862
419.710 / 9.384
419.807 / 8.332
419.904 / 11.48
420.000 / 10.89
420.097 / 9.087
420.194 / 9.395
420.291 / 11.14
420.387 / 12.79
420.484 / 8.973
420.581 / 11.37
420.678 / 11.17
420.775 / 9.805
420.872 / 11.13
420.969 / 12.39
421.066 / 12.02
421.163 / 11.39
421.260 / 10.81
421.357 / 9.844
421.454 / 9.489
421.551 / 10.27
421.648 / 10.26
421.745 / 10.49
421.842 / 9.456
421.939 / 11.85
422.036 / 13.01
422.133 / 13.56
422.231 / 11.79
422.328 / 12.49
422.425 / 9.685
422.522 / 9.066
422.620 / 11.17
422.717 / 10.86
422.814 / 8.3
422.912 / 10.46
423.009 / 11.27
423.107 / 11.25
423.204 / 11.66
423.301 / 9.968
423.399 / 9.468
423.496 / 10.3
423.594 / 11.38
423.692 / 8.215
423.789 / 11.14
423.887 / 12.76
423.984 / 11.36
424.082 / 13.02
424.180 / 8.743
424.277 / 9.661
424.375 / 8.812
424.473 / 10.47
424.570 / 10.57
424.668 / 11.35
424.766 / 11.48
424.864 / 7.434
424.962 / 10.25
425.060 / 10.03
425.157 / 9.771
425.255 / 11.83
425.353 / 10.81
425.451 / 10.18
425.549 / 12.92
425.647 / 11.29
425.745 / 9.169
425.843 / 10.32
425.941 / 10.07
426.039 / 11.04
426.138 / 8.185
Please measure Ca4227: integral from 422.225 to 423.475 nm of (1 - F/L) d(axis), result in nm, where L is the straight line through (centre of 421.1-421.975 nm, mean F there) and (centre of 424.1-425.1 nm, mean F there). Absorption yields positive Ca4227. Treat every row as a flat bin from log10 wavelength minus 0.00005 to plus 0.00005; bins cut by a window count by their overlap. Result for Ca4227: -0.03 nm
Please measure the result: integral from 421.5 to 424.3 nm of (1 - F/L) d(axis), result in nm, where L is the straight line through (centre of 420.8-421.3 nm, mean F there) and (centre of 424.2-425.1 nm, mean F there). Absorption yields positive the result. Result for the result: -0.028 nm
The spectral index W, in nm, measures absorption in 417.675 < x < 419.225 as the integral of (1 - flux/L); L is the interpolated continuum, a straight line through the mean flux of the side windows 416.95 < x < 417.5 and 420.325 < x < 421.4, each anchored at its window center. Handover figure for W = -0.13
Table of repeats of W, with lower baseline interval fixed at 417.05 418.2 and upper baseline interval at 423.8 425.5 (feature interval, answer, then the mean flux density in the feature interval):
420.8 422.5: -0.13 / 11.1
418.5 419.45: -0.13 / 11.5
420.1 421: -0.05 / 10.8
